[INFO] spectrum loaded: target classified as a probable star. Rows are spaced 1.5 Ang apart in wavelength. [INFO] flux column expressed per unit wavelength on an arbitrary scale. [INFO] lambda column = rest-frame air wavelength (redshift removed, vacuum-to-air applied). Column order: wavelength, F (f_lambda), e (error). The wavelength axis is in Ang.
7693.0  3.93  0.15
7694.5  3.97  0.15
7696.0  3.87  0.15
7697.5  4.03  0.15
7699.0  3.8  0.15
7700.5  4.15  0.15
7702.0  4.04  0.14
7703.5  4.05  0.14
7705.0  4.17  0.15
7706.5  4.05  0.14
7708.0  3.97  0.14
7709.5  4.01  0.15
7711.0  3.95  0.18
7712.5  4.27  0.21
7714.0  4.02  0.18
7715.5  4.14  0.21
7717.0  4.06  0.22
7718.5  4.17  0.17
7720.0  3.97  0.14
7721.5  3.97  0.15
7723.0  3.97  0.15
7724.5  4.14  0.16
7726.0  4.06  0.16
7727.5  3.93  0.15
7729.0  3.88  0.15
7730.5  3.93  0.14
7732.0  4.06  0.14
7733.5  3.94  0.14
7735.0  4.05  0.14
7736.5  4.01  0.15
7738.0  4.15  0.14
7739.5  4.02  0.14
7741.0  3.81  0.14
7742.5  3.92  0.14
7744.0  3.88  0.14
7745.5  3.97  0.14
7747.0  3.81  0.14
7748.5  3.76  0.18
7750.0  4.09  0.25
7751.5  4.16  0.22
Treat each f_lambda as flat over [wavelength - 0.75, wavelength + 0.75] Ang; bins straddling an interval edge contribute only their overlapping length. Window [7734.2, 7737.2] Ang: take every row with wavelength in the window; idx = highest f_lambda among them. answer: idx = 4.05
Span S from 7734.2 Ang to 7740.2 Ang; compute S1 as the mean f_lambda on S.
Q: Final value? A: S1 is 4.06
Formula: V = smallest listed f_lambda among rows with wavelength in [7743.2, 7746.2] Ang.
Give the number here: 3.88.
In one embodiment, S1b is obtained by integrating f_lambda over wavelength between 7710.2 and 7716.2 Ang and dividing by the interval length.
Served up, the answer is 4.09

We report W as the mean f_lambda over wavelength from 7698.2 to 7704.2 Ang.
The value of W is 4.01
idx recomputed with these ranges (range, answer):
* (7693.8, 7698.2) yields 4.03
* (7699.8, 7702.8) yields 4.15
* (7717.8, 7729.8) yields 4.17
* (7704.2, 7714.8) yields 4.27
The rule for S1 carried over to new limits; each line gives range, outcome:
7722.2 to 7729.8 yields 4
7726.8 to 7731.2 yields 3.91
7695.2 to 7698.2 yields 3.95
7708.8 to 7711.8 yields 3.98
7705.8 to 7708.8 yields 4.01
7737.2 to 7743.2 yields 3.98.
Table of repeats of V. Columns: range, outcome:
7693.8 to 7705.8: 3.8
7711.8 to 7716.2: 4.02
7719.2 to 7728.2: 3.93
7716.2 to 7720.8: 3.97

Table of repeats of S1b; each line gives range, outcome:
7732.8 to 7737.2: 4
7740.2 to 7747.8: 3.88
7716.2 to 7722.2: 4.04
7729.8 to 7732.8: 4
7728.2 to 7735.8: 3.97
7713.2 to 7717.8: 4.08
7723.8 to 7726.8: 4.1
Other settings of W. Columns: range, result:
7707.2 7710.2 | 3.99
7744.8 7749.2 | 3.85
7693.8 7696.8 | 3.92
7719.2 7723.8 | 3.97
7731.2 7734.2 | 4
